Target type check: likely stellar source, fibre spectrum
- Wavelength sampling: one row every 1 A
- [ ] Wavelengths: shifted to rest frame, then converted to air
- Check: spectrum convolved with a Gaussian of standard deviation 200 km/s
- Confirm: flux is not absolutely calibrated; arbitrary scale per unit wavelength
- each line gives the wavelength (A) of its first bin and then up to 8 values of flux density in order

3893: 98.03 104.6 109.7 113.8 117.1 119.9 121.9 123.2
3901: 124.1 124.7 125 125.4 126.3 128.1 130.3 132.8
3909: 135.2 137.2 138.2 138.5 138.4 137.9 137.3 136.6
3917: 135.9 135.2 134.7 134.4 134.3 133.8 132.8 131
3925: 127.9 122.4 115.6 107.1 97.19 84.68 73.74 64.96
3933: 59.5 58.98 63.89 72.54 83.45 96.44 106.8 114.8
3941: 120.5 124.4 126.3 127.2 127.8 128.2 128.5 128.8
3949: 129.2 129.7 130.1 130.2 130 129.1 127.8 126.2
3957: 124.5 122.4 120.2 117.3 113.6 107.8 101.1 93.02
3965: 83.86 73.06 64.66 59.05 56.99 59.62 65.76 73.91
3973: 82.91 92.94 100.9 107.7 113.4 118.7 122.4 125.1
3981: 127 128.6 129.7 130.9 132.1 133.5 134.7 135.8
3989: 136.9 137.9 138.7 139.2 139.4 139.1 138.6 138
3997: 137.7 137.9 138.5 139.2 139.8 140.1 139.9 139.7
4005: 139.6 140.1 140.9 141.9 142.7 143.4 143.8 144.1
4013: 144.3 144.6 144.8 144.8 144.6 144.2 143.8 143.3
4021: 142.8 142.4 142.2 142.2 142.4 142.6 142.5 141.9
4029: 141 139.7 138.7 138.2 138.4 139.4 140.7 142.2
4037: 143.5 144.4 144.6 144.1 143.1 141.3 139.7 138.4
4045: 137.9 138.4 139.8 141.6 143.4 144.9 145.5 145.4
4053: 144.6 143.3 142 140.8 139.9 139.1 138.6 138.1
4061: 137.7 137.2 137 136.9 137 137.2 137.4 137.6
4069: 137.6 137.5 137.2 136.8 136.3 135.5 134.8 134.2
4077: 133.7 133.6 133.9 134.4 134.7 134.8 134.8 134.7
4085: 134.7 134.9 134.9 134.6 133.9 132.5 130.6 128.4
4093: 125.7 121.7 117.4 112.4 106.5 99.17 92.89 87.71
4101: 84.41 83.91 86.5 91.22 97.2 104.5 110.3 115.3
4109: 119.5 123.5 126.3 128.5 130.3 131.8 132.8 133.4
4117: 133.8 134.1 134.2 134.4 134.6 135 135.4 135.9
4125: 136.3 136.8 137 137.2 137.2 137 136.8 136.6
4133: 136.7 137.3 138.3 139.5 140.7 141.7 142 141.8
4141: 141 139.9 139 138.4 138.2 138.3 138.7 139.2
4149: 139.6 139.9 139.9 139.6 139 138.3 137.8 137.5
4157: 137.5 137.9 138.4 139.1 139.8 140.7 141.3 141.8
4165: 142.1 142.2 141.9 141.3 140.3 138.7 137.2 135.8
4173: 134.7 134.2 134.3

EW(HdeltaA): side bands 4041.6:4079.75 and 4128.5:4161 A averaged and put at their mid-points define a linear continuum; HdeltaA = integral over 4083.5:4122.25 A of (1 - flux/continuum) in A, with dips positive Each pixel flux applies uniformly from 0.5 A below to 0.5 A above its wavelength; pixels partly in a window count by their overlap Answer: 5.4 A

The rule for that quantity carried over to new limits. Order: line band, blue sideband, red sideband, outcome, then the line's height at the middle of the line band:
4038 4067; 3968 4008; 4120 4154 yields -2.5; 130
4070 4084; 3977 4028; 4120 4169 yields 0.4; 139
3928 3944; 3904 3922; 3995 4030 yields 5.2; 136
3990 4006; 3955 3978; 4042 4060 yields -3.8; 112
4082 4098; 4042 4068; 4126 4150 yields 1.4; 140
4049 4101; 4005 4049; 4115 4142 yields 2.9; 140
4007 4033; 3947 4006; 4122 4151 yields -3.9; 124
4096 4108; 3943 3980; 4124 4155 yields 3.2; 132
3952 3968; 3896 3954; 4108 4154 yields 1.8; 122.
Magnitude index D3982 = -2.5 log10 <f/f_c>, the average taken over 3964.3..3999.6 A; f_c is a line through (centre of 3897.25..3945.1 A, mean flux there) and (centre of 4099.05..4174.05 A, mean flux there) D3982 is 0.07 mag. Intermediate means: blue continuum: 117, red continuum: 132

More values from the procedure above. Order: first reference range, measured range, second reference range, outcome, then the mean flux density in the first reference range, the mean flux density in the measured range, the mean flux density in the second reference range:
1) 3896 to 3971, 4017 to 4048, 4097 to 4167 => -0.16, 114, 142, 130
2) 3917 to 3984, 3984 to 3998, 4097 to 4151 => -0.21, 108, 137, 127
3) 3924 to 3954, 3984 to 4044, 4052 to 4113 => -0.19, 108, 141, 127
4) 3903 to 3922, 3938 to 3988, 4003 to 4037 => 0.22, 134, 112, 142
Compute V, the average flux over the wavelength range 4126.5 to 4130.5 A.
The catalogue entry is 137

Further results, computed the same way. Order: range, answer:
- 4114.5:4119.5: 134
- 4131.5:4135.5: 137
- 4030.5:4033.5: 138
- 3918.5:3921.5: 134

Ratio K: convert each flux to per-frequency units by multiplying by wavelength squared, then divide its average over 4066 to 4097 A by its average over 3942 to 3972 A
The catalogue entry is 1.30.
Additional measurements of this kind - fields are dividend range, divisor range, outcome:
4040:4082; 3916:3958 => 1.29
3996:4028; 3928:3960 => 1.34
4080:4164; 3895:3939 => 1.24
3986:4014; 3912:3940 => 1.32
